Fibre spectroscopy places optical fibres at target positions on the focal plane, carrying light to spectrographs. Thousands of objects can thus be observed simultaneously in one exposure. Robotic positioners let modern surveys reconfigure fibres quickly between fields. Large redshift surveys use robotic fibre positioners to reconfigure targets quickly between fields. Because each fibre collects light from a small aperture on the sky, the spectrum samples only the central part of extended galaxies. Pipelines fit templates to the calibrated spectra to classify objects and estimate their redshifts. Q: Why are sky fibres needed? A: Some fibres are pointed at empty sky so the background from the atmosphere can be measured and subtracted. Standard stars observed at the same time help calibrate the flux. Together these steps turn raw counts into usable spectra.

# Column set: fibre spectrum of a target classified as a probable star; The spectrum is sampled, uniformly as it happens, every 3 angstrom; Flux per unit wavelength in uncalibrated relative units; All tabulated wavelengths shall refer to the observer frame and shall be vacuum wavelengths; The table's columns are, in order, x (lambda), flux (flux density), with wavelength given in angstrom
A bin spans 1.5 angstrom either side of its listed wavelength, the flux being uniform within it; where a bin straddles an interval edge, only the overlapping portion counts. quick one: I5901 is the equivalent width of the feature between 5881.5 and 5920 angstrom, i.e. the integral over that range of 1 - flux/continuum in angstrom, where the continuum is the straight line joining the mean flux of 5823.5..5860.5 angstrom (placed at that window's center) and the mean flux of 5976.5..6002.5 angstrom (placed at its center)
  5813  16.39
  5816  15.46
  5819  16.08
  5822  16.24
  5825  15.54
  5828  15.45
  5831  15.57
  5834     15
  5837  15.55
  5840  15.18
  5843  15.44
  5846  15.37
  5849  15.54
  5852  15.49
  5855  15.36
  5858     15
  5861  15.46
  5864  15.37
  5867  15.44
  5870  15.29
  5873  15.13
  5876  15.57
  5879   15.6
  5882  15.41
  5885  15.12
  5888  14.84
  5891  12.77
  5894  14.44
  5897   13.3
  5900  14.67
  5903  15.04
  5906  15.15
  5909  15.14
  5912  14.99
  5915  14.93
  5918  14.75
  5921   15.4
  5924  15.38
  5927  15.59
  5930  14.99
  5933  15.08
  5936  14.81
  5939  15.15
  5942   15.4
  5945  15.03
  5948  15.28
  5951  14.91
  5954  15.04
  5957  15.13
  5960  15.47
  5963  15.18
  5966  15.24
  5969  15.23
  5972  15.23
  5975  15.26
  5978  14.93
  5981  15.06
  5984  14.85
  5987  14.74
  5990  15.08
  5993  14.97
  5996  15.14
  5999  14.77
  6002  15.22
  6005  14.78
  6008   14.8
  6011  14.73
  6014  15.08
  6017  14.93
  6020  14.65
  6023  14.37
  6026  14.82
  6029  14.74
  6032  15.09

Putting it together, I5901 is 1.4 angstrom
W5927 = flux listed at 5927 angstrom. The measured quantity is 15.59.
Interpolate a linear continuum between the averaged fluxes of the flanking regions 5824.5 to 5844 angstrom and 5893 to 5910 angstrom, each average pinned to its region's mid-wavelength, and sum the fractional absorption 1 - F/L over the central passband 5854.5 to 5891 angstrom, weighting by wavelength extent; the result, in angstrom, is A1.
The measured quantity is -0.6 angstrom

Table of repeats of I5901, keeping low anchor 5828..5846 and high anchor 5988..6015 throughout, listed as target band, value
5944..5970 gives -0.2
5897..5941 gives 0.4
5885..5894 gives 0.6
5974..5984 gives 0.0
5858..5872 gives 0.0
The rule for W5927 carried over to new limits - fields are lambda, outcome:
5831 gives 15.57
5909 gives 15.14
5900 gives 14.67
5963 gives 15.18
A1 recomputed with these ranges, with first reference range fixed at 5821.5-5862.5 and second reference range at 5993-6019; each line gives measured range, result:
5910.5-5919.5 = 0.2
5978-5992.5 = 0.1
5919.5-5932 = -0.1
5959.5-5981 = -0.2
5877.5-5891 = 0.3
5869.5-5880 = -0.1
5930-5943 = 0.0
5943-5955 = 0.0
